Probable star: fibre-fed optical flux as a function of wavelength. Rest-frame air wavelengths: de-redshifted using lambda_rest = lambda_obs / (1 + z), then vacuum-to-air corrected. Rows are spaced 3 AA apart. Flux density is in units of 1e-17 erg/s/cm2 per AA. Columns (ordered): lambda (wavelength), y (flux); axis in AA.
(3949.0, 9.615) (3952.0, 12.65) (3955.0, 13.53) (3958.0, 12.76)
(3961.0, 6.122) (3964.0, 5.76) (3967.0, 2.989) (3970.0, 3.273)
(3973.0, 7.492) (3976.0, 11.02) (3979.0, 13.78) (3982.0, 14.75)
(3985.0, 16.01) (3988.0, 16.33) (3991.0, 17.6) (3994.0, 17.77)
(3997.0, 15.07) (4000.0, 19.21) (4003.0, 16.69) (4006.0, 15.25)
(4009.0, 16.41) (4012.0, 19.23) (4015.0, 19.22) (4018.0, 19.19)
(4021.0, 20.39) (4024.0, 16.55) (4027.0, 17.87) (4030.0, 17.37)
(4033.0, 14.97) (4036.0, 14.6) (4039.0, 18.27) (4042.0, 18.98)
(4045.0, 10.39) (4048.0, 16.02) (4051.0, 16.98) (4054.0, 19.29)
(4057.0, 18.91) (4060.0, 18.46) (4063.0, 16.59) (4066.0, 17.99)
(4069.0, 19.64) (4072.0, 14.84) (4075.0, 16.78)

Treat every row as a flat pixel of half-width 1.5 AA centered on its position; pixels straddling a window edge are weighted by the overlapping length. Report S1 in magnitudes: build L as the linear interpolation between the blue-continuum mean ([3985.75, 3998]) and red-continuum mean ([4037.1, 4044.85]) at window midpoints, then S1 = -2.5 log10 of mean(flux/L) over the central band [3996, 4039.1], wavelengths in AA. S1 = -0.031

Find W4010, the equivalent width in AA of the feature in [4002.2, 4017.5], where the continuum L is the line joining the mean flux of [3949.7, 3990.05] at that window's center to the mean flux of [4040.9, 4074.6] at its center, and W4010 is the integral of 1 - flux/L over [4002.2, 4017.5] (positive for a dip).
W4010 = -4.5 AA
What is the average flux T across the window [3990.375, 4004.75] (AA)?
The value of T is 17.2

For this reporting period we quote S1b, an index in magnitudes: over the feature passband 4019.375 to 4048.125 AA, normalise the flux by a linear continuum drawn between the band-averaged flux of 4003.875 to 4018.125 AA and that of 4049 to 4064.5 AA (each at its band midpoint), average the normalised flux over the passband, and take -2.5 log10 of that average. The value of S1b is 0.079 mag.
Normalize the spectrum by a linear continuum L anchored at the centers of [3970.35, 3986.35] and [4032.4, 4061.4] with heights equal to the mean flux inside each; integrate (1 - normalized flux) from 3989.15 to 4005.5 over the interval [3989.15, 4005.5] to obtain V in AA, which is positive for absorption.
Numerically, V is -4.8 AA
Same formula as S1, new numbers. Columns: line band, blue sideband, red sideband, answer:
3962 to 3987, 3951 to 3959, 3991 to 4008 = 0.499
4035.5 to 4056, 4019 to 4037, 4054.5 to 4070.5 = 0.079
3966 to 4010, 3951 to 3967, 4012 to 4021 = 0.089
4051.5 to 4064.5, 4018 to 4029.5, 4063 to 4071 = -0.002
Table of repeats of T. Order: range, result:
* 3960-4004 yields 12.3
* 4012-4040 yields 17.7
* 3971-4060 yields 16.4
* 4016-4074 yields 17.2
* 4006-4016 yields 17.8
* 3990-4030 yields 17.7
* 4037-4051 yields 16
